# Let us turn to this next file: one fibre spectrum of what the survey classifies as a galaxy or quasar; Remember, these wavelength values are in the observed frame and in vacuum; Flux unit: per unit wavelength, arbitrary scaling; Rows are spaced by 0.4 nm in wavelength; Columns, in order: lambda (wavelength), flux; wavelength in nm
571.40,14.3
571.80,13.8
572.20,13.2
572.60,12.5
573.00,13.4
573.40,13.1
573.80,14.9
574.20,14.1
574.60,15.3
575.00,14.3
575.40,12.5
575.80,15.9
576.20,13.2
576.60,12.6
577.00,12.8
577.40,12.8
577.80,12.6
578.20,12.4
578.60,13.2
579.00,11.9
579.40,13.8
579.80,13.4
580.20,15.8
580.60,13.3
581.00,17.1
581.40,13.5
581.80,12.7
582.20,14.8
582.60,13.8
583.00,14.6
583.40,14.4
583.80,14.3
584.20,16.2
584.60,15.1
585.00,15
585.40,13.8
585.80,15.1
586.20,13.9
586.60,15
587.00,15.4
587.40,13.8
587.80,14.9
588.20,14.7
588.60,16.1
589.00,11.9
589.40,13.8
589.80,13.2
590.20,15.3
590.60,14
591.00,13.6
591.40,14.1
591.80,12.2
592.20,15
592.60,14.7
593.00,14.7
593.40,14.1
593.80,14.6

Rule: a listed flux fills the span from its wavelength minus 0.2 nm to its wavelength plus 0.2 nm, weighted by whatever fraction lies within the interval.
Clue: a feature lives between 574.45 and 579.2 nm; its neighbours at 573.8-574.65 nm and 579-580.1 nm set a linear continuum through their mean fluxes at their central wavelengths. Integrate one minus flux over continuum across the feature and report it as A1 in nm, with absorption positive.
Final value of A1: 0.28 nm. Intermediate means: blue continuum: 14.6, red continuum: 13.5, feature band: 13.3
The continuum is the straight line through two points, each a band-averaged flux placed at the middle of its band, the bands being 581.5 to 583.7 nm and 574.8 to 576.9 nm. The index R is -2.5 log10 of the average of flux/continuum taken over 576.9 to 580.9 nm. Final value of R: 0.042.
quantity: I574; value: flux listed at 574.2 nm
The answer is 14.1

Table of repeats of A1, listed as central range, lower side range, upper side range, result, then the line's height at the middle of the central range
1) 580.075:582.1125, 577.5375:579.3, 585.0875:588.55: -0.184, 13.3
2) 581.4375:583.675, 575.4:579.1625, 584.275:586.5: 0.013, 14.1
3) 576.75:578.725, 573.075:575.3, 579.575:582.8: 0.210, 14.3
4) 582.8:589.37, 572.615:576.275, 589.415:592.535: -0.305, 14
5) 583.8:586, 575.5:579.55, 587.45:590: -0.197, 13.7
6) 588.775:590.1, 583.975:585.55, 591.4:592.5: 0.095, 14.2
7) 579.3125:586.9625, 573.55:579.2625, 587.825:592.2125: -0.453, 13.7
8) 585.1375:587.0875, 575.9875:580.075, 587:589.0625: -0.050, 14.2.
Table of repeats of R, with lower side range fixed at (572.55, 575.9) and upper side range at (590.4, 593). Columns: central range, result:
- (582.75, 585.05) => -0.068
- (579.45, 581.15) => -0.055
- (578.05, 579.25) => 0.118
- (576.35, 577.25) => 0.104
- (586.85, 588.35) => -0.052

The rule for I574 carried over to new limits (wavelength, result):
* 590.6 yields 14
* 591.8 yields 12.2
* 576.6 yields 12.6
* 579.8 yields 13.4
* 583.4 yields 14.4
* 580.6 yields 13.3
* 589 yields 11.9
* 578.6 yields 13.2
